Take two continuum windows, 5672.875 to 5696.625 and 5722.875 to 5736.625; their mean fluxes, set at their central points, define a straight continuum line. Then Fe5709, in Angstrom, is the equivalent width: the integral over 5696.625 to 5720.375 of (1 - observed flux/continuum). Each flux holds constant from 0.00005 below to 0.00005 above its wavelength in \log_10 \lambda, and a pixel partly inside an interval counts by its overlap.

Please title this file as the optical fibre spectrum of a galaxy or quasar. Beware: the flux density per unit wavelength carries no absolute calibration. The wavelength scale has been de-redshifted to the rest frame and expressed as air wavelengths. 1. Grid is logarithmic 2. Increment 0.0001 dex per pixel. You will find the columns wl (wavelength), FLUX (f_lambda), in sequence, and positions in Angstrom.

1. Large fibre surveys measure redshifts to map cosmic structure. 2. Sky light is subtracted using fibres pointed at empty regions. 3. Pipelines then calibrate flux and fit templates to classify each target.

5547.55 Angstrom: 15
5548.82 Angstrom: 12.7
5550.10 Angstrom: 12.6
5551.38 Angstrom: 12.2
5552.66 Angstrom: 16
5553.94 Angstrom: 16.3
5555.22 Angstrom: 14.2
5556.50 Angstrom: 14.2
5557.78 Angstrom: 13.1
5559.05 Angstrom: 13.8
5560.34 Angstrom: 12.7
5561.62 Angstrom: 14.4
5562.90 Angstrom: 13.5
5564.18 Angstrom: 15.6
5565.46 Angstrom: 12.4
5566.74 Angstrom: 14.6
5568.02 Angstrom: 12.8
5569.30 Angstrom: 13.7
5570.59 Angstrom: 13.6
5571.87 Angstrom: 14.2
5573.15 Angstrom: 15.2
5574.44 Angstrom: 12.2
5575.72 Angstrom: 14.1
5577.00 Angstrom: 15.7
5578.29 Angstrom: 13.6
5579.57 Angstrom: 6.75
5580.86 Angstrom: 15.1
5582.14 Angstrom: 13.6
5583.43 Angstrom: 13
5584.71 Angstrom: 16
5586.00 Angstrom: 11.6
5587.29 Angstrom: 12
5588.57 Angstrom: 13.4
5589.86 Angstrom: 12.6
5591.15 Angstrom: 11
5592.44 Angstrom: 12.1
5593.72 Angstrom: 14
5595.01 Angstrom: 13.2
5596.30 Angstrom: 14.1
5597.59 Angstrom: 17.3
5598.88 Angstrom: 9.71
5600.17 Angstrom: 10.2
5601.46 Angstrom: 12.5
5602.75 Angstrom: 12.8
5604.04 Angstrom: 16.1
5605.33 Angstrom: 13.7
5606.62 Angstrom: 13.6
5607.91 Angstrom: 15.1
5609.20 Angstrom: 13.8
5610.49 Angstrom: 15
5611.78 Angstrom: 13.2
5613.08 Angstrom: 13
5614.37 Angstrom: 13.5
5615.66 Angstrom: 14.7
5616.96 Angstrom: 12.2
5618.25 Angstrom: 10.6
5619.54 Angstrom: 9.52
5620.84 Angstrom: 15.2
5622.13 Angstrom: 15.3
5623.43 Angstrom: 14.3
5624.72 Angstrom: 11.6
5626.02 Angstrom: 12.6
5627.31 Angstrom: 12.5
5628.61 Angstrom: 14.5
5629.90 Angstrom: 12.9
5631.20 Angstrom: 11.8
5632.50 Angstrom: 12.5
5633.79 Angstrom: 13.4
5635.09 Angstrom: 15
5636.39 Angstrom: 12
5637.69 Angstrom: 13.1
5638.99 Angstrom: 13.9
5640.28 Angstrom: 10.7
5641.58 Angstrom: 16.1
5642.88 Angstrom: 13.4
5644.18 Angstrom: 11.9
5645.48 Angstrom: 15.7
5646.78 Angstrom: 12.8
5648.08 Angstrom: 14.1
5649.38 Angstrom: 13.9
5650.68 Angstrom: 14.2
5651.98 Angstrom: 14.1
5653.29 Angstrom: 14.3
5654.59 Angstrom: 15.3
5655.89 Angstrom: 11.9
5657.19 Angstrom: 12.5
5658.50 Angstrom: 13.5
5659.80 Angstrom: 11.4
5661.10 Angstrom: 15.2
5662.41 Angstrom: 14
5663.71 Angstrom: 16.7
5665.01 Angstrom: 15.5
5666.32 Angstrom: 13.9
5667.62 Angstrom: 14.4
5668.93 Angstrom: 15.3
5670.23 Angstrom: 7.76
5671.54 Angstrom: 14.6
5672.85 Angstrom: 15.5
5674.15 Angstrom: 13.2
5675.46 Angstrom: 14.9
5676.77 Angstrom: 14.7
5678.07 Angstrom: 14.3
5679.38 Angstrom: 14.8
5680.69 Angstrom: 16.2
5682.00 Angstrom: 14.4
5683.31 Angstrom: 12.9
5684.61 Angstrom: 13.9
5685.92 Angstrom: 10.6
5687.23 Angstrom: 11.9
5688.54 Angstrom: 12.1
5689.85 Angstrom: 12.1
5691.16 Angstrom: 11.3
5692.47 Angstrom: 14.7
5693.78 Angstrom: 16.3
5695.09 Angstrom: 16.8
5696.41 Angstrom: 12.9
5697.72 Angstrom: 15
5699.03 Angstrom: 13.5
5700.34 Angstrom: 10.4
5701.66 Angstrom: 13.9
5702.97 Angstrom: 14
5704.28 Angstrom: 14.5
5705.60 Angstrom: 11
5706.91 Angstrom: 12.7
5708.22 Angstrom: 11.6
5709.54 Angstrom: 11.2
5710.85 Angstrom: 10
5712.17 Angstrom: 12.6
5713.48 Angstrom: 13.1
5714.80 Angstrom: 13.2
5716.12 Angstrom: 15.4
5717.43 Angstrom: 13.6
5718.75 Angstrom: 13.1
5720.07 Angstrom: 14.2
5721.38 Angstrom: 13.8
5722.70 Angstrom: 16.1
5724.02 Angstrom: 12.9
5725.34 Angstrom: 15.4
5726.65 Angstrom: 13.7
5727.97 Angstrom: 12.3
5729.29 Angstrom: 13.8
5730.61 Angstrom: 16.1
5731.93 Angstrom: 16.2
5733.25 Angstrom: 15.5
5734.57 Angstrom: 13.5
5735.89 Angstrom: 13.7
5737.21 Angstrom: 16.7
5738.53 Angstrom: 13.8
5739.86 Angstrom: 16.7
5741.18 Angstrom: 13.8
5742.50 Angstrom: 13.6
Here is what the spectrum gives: 2.0 Angstrom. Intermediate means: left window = 13.8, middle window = 12.9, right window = 14.4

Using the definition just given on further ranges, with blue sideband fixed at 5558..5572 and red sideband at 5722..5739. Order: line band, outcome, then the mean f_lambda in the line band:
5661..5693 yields 1.23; 13.8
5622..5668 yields 1.74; 13.6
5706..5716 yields 1.58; 12.2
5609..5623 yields 0.72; 13.3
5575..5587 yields 0.50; 13.2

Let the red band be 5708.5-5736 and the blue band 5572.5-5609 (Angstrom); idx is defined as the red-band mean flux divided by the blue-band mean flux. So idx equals 1.0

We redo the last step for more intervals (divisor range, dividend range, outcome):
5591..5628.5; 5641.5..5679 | 1.05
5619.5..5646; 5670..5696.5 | 1.03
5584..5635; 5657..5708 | 1.04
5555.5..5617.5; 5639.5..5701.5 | 1.02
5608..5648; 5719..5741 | 1.10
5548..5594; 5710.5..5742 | 1.05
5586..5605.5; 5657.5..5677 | 1.08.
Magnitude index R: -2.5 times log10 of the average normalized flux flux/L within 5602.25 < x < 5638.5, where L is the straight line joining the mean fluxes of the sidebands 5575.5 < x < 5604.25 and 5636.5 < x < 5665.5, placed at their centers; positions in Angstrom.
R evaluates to 0.00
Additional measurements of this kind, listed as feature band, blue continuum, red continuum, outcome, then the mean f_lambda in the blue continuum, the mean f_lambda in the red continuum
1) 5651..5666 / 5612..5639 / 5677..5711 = -0.07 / 13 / 13.3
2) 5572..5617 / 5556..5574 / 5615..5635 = 0.01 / 13.8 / 13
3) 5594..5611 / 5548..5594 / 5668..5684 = 0.00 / 13.5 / 14.1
